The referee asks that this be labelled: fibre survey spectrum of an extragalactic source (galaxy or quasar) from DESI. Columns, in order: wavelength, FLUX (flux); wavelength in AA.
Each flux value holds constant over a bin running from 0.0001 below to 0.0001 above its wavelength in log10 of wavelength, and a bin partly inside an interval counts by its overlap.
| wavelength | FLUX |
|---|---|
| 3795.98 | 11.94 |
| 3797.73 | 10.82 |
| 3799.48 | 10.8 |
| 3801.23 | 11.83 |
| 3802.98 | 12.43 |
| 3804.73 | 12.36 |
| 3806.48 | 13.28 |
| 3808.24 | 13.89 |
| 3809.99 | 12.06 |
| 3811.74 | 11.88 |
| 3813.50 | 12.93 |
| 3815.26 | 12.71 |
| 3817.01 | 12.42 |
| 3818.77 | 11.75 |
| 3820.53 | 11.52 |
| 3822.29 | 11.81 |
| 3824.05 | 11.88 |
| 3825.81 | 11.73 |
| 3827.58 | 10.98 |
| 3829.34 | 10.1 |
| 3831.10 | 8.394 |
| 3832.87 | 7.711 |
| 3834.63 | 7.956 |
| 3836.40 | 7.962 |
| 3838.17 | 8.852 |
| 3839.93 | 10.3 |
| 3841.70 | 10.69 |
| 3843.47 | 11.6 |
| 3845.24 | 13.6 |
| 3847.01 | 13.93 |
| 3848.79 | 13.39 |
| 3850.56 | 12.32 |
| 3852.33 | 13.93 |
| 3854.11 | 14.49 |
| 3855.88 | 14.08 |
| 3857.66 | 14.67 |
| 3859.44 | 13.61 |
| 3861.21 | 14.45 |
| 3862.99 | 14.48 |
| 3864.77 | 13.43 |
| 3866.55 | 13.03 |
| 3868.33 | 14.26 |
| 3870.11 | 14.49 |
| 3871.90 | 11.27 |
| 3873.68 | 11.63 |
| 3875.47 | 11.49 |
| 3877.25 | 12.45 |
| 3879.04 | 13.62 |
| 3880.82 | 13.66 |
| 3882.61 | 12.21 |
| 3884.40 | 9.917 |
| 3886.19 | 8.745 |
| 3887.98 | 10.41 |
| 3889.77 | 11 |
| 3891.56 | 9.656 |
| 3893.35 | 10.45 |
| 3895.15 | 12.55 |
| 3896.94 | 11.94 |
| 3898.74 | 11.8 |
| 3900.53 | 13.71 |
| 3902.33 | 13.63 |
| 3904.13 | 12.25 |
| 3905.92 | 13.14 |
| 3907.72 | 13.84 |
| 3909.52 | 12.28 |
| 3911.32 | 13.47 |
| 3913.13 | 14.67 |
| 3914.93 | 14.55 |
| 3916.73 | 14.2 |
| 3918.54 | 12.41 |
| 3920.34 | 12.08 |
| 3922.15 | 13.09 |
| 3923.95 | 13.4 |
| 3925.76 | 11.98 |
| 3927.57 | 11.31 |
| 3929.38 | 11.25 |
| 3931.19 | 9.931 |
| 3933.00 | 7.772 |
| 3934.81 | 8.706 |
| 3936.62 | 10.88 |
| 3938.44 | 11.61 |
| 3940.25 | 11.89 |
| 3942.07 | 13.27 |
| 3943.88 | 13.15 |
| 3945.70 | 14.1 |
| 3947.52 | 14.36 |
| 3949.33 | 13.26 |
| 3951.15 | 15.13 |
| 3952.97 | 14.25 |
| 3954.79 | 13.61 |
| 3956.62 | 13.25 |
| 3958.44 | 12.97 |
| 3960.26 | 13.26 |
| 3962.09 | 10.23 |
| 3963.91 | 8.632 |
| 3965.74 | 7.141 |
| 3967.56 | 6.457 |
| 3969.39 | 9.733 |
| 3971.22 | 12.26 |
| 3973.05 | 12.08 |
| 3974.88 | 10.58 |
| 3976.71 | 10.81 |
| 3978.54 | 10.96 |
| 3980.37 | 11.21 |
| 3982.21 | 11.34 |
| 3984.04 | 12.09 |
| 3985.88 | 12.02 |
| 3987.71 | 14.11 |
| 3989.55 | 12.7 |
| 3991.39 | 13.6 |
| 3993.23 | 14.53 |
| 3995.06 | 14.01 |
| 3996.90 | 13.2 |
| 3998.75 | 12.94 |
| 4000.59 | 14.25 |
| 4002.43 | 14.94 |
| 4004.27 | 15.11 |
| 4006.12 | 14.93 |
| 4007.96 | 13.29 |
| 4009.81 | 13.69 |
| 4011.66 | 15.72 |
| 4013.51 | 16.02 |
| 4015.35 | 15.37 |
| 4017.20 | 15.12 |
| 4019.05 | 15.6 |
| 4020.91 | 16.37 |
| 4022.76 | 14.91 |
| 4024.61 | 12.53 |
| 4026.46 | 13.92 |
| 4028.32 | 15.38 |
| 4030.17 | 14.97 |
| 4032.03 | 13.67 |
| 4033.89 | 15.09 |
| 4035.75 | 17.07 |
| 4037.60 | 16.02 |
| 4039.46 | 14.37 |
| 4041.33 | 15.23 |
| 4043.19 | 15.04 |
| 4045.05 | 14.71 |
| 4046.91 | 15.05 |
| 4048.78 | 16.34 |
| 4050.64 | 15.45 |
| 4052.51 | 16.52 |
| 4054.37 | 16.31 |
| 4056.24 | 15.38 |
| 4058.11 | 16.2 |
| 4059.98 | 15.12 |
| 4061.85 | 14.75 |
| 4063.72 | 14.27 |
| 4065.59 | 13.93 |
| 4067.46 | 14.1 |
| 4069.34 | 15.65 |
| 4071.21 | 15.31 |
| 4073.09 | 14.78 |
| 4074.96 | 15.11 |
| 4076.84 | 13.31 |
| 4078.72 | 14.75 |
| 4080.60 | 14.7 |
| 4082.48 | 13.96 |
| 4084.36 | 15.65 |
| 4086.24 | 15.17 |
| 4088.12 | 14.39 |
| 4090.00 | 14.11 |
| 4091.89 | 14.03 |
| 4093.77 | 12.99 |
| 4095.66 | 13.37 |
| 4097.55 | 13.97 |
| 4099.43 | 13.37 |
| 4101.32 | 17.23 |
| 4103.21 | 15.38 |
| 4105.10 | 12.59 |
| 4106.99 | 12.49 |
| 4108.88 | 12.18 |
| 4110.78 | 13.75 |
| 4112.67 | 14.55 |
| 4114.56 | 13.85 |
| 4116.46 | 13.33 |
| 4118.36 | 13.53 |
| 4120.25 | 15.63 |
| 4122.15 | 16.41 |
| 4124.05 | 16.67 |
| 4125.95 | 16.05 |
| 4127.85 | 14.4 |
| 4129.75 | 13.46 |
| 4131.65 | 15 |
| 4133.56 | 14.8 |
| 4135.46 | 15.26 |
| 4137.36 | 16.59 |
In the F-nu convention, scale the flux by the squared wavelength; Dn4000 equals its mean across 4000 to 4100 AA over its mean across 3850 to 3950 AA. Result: 1.3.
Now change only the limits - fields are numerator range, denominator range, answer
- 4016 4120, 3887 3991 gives 1.31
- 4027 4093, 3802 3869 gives 1.39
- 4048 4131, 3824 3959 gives 1.32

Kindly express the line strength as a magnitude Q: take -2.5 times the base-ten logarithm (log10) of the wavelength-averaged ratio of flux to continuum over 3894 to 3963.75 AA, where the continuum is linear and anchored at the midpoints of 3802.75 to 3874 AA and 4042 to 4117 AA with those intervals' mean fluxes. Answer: 0.043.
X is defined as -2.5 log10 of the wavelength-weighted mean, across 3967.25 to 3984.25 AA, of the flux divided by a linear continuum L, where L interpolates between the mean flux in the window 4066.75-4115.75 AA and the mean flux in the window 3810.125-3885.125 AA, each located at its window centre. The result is 0.22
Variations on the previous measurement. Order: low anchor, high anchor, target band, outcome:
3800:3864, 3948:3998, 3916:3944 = 0.03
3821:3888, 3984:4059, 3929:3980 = 0.19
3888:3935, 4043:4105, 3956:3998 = 0.14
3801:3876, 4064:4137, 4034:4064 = -0.11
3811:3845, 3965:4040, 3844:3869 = -0.23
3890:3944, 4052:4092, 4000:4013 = -0.07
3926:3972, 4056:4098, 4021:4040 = -0.11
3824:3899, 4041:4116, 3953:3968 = 0.19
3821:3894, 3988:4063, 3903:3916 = -0.06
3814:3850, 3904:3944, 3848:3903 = -0.09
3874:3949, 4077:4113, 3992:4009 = -0.08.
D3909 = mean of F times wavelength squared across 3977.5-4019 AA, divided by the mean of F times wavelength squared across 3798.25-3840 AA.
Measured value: 1.3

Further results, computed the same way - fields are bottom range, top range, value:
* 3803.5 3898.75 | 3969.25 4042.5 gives 1.25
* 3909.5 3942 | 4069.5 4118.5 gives 1.29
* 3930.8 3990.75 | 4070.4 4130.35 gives 1.32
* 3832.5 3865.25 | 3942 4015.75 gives 1.11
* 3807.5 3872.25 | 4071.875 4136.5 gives 1.36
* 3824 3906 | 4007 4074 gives 1.38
